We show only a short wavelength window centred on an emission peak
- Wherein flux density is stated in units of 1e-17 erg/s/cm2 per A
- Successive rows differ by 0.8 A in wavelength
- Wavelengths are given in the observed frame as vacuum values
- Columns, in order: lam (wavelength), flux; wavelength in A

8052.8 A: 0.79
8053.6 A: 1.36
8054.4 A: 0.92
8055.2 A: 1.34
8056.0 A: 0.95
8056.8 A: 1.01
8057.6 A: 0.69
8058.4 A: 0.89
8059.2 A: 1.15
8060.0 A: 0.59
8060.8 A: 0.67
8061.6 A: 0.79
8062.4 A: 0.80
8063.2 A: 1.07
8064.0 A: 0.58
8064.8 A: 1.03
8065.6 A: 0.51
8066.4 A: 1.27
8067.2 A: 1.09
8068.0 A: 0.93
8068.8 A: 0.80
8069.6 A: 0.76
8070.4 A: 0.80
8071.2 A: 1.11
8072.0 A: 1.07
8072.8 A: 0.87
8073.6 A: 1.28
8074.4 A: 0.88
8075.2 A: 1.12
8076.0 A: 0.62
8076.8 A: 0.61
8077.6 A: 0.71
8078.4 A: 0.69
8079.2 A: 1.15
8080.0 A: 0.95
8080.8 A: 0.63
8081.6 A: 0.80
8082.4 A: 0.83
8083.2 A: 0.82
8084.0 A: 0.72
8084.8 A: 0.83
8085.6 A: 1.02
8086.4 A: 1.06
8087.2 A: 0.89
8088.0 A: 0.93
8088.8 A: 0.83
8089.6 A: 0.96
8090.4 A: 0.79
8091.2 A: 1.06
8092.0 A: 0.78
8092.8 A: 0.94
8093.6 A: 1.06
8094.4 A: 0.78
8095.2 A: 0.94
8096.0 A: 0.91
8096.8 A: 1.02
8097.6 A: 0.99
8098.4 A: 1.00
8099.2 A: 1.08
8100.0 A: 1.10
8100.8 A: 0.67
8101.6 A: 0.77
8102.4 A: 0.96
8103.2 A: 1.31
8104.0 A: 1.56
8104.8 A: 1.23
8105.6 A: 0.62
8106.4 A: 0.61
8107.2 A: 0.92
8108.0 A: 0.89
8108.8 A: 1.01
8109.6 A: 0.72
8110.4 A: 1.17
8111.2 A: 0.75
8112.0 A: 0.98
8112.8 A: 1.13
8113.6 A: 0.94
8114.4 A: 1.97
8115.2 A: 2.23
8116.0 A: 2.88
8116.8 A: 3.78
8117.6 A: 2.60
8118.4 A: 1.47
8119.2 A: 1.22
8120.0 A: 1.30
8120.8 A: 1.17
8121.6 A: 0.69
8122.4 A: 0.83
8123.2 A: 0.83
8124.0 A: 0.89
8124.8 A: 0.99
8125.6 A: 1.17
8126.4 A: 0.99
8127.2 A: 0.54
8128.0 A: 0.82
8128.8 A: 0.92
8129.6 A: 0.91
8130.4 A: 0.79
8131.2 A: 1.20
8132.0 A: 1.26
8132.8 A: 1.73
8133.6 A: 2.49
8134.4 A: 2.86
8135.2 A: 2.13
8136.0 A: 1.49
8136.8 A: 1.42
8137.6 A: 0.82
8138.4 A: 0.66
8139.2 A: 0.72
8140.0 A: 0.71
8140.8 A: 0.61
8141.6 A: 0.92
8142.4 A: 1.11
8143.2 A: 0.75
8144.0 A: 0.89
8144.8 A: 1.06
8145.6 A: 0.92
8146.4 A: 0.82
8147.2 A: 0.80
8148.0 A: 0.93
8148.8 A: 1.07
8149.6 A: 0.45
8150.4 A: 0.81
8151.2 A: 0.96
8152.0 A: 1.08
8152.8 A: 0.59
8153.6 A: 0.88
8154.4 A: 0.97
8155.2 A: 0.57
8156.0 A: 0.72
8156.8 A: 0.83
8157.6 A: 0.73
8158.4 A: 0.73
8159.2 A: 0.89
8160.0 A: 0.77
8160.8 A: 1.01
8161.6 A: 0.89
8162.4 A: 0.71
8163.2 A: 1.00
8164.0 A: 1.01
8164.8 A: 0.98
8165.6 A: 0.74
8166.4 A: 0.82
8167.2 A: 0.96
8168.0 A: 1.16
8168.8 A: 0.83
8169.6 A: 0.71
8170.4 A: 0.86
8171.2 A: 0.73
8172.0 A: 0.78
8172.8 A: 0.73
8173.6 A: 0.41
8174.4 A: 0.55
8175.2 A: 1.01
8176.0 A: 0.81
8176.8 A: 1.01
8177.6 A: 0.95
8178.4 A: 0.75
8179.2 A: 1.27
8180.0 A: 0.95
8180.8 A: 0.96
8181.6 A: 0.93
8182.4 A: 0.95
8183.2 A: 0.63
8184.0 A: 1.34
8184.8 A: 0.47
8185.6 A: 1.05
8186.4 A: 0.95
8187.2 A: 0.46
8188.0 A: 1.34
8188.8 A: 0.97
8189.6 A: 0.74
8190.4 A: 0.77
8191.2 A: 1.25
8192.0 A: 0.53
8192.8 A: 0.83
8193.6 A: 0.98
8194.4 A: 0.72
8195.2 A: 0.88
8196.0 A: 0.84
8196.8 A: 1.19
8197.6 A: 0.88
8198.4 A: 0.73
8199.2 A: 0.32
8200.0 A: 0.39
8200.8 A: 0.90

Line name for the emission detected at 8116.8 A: [S II] 6716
